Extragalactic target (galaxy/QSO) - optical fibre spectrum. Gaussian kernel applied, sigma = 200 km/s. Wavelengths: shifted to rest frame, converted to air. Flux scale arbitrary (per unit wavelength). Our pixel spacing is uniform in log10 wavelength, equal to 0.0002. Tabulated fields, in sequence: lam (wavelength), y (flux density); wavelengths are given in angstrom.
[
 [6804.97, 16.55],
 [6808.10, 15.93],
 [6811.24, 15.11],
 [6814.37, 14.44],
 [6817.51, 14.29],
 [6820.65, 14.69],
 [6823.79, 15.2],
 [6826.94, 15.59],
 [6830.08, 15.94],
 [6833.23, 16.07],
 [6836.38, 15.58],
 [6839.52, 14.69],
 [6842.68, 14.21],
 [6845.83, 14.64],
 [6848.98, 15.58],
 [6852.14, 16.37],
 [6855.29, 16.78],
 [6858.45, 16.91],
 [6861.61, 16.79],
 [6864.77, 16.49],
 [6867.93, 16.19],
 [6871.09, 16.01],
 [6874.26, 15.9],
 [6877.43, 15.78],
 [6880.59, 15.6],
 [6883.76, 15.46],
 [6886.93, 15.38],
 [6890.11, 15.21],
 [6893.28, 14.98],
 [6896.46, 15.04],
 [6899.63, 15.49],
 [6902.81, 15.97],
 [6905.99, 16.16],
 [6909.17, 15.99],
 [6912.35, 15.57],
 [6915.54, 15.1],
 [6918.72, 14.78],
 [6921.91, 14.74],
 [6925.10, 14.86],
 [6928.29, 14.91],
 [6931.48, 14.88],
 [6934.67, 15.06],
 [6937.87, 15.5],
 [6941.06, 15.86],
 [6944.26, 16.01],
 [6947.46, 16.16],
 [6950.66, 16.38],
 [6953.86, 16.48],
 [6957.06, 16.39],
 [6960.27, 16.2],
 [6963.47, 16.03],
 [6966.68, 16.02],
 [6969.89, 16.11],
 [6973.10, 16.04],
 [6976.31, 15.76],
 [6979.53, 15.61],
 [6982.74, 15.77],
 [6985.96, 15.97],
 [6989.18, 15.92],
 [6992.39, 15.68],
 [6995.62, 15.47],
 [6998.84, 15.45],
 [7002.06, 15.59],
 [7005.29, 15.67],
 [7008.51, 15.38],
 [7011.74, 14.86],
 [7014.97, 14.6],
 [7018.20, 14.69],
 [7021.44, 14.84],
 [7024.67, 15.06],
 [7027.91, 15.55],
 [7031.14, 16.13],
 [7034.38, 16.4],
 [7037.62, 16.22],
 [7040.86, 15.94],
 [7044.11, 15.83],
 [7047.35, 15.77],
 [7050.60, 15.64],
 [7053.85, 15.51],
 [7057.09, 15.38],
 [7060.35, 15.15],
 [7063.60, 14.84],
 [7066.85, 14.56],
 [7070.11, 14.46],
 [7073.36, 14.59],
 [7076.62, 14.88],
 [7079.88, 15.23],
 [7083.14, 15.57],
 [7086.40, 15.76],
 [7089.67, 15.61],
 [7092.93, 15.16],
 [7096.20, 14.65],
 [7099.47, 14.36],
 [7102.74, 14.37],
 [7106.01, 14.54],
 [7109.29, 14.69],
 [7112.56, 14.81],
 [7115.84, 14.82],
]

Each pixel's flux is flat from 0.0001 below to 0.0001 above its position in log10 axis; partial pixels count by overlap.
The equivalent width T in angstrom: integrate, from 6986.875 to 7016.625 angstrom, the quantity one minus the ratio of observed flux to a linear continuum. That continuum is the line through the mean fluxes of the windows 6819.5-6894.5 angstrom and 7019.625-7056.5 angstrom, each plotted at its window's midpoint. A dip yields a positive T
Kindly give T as 0.54 angstrom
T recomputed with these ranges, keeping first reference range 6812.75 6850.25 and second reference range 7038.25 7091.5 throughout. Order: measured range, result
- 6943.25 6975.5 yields -2.06 angstrom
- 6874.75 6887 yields -0.39 angstrom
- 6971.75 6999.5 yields -0.94 angstrom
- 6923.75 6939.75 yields 0.12 angstrom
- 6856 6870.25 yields -1.39 angstrom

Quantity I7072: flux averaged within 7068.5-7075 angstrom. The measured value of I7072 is 14.5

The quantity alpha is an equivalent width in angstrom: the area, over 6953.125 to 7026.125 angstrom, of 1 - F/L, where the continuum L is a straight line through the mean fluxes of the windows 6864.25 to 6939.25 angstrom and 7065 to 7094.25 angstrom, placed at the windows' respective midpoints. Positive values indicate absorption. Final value -1.7 angstrom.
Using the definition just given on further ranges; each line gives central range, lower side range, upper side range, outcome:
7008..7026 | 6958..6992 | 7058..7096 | 0.8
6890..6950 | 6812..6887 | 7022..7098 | 0.5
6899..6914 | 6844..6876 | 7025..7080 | 0.1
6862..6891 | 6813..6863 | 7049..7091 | -0.8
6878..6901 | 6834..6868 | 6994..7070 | 0.6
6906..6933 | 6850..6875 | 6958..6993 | 1.7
